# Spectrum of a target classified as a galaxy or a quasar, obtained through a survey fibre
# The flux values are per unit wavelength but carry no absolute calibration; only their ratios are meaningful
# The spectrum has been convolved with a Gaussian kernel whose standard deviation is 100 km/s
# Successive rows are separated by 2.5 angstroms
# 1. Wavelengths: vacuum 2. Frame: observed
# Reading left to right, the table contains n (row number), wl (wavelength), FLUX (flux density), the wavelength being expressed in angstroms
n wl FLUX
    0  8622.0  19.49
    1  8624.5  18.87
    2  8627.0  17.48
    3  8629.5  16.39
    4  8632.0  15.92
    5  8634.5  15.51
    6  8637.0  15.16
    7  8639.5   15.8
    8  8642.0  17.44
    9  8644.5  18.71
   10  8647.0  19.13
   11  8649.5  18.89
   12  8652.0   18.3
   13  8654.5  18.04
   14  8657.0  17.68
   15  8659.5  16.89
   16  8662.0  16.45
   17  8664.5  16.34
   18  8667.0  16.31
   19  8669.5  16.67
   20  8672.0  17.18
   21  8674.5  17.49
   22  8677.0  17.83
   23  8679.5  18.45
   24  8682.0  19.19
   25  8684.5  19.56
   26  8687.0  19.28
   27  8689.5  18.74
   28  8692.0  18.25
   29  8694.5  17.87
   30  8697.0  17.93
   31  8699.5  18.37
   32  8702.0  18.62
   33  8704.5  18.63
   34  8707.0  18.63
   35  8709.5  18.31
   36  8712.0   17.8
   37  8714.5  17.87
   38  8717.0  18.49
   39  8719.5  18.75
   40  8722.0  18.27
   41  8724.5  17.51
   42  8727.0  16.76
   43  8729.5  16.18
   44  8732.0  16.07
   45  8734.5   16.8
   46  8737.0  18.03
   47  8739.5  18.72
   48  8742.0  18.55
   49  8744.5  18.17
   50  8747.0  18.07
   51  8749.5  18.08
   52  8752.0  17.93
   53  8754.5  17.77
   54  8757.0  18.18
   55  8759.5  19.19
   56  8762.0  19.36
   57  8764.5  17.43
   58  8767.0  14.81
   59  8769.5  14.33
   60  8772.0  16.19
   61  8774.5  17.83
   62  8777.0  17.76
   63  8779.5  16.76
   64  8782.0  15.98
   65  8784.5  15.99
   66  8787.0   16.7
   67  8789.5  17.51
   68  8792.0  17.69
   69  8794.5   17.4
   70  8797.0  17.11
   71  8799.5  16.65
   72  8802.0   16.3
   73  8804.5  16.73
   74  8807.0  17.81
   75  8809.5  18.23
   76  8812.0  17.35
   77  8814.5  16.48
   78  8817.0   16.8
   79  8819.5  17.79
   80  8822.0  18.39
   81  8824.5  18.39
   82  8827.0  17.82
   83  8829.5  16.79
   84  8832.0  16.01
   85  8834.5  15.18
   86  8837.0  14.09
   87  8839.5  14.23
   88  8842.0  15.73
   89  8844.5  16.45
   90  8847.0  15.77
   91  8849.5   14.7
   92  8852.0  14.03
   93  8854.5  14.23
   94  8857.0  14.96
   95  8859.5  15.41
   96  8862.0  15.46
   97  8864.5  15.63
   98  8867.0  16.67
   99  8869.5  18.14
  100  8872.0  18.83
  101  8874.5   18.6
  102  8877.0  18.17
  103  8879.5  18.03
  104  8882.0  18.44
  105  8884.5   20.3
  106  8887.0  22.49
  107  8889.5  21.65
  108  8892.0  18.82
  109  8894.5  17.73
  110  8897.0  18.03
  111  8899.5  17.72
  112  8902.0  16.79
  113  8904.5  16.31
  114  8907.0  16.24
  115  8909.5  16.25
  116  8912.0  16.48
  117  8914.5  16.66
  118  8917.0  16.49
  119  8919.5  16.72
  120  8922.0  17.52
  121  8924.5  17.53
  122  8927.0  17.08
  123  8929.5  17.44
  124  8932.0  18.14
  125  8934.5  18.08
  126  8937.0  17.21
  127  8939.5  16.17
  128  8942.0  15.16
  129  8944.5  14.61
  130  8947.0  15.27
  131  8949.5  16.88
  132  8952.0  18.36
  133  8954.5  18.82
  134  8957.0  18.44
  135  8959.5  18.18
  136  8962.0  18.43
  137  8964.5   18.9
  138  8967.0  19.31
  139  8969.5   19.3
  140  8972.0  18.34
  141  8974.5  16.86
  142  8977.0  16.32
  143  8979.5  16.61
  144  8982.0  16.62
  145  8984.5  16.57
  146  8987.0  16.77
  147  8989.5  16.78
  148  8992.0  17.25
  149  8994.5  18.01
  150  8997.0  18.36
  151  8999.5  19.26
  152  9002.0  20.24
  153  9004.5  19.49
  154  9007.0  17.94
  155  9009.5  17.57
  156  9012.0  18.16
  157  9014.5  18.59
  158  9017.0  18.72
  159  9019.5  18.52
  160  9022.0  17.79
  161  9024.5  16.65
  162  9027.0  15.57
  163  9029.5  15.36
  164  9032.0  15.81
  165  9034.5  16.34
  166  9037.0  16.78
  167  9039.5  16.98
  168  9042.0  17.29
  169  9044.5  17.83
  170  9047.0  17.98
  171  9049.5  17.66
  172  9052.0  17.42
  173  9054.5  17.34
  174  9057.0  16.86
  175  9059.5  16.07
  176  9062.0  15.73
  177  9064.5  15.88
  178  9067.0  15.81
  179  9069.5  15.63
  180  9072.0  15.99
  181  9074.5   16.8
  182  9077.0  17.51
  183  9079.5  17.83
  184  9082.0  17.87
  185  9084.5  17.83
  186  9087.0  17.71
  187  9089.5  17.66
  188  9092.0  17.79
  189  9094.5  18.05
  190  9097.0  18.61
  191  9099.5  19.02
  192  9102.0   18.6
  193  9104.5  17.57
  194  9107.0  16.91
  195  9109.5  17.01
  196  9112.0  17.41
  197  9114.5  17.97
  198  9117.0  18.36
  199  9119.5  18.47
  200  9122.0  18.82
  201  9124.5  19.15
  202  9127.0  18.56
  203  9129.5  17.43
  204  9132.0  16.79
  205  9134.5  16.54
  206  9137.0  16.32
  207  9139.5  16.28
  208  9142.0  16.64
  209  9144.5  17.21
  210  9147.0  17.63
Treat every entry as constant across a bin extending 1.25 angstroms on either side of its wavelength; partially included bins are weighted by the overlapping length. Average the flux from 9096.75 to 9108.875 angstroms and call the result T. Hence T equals 18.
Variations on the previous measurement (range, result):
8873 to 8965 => 17.7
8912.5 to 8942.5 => 17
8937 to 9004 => 17.5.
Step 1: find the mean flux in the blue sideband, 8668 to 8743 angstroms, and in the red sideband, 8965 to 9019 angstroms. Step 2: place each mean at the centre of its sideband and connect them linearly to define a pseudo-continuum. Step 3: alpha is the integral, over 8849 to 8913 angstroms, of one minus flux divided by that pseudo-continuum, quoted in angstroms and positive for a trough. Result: 2.3 angstroms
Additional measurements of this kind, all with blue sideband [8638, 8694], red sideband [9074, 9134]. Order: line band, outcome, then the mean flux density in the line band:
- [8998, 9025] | -0.92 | 18.5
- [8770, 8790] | 1.27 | 16.7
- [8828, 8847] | 2.46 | 15.5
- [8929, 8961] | 1.32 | 17.1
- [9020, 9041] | 1.64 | 16.5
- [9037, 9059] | 0.68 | 17.3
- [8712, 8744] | 0.29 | 17.7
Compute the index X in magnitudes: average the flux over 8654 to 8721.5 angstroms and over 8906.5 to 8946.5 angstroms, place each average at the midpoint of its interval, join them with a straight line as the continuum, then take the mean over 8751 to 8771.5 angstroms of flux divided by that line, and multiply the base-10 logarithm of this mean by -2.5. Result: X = 0.02 mag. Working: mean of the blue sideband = 18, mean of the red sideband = 16.7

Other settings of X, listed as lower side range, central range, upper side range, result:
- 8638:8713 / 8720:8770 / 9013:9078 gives 0.01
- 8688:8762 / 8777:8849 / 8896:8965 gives 0.06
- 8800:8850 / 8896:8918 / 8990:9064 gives 0.01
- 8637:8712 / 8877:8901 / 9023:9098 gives -0.11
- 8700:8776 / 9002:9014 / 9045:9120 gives -0.06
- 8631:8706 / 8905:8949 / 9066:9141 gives 0.06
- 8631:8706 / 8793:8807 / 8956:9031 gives 0.05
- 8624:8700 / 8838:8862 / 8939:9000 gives 0.16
